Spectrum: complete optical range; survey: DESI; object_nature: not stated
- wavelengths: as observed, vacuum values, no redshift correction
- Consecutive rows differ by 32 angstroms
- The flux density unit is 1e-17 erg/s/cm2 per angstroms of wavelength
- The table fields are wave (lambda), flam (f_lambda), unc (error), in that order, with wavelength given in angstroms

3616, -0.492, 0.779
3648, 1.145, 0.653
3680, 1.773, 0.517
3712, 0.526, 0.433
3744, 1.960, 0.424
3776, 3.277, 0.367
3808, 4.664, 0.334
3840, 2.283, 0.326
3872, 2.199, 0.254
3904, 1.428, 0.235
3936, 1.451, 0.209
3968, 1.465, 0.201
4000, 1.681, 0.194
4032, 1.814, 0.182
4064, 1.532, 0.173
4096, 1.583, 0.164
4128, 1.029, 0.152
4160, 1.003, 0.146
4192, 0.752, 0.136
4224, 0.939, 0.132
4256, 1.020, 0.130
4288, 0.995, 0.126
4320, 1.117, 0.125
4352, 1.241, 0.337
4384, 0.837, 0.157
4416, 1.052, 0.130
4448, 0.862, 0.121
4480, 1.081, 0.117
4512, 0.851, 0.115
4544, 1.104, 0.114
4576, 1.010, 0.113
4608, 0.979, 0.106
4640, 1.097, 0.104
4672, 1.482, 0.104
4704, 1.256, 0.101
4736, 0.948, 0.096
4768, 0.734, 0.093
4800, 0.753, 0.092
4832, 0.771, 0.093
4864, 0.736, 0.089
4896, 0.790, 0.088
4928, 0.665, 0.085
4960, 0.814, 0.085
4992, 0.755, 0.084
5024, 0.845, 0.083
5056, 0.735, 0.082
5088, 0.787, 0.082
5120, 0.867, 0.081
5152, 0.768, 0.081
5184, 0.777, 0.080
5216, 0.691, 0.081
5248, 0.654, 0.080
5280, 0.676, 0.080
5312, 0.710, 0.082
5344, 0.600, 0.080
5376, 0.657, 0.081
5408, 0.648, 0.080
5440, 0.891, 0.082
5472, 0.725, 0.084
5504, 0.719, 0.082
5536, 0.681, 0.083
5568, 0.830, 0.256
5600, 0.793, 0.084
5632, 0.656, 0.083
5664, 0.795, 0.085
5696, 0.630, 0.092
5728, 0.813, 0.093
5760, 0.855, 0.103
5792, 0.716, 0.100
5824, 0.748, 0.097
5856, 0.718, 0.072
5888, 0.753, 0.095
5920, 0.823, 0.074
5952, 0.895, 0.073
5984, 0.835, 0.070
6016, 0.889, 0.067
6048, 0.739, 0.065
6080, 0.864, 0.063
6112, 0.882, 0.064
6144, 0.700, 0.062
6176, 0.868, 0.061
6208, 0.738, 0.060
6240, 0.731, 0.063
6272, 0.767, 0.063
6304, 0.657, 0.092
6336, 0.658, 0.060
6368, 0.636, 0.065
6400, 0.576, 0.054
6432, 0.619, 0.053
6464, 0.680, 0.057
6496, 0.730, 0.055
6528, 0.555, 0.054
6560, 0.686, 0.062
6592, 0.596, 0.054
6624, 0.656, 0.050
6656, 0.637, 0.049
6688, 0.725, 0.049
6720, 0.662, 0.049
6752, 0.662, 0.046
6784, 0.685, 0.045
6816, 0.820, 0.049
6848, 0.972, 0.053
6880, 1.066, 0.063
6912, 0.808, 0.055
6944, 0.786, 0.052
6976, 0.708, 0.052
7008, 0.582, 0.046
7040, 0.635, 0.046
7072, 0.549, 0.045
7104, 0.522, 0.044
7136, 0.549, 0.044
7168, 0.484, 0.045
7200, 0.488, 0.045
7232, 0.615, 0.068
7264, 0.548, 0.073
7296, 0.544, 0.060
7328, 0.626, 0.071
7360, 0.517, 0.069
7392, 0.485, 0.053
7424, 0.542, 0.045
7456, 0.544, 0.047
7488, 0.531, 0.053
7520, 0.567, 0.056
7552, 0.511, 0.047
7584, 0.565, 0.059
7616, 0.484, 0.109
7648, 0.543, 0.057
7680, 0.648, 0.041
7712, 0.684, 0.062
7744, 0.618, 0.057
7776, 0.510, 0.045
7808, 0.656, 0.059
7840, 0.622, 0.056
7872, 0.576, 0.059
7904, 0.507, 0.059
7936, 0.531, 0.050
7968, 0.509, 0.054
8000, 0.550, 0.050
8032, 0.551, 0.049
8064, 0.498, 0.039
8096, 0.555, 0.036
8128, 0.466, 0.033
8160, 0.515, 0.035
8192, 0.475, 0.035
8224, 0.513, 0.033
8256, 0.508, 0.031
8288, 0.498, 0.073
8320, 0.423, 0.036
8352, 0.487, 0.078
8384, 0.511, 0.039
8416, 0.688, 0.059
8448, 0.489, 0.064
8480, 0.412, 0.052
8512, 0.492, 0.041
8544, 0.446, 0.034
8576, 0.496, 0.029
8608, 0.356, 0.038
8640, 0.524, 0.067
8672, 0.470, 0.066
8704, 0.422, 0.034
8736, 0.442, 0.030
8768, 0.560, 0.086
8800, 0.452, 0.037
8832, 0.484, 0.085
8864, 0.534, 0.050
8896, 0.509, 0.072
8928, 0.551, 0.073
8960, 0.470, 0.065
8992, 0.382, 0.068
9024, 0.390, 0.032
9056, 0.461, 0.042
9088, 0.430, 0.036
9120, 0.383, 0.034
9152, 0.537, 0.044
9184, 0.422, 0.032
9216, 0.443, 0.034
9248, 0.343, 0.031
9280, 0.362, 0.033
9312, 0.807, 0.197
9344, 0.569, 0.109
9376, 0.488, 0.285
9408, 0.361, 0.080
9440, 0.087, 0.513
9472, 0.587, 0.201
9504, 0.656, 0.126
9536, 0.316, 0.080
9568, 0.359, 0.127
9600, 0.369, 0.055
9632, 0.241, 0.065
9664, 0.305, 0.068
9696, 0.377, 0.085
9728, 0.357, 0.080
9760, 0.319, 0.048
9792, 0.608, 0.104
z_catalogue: 1.457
